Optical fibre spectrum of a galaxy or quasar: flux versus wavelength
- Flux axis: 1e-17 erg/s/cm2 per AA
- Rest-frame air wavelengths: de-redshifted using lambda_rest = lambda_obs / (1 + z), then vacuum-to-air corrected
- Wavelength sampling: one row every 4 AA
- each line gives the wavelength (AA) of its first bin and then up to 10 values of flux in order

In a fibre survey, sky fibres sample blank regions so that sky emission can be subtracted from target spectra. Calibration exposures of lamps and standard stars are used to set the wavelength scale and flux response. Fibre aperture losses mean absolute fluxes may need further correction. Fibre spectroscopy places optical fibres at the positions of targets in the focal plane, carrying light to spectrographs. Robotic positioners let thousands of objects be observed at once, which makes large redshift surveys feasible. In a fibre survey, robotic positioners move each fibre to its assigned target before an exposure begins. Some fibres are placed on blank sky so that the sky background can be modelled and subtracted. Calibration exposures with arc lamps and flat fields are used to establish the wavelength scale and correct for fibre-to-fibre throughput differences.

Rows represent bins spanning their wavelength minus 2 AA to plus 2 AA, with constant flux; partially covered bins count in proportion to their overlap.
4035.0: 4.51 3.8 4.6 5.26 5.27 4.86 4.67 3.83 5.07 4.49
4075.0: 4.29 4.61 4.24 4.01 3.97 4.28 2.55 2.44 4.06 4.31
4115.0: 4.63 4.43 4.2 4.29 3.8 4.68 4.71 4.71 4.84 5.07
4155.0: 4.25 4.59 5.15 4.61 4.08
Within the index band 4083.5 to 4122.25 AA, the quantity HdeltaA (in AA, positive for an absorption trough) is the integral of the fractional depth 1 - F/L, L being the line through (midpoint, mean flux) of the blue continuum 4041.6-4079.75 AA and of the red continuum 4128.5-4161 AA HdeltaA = 6.33 AA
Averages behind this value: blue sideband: 4.7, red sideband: 4.58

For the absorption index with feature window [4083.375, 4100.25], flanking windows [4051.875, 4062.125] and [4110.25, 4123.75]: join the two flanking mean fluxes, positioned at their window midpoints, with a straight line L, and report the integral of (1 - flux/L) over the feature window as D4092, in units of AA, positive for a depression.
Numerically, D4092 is 2.8 AA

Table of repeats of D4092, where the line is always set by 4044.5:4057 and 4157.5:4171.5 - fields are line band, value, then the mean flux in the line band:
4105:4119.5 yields 1.5 AA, 4.35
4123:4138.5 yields 1.6 AA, 4.29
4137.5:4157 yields 0.1 AA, 4.72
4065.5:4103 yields 6.9 AA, 4.06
